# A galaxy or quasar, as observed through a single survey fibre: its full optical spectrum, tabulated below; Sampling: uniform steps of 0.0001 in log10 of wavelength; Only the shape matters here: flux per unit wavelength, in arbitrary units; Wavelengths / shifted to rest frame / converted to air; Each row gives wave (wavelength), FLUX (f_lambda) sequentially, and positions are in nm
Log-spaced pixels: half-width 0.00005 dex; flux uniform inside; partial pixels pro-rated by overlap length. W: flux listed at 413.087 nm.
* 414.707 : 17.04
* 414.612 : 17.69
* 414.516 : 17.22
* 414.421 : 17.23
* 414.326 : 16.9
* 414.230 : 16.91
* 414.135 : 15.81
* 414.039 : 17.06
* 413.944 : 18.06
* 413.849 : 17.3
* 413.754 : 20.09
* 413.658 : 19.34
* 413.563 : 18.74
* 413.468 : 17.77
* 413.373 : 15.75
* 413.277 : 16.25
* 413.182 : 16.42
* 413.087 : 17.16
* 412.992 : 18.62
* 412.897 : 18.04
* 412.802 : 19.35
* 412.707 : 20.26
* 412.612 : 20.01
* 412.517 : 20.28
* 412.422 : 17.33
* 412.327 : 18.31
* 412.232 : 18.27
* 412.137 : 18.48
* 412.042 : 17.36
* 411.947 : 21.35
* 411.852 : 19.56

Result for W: 17.16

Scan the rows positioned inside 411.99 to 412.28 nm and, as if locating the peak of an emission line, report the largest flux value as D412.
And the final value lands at 18.48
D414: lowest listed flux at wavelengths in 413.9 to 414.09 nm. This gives 17.06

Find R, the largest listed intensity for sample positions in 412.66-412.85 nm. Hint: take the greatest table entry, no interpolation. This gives 20.26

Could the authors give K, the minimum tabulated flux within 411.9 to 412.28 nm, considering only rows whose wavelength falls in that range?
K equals 17.36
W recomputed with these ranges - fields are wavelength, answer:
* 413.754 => 20.09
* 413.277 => 16.25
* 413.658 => 19.34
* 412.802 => 19.35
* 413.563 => 18.74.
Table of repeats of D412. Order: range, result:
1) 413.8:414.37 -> 18.06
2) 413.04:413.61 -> 18.74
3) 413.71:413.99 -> 20.09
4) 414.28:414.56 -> 17.23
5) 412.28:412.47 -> 18.31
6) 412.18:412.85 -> 20.28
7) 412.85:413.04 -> 18.62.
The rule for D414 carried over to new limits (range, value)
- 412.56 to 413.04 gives 18.04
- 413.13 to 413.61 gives 15.75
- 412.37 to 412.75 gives 17.33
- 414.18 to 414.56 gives 16.9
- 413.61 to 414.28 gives 15.81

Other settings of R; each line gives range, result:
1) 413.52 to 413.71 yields 19.34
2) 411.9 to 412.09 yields 21.35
